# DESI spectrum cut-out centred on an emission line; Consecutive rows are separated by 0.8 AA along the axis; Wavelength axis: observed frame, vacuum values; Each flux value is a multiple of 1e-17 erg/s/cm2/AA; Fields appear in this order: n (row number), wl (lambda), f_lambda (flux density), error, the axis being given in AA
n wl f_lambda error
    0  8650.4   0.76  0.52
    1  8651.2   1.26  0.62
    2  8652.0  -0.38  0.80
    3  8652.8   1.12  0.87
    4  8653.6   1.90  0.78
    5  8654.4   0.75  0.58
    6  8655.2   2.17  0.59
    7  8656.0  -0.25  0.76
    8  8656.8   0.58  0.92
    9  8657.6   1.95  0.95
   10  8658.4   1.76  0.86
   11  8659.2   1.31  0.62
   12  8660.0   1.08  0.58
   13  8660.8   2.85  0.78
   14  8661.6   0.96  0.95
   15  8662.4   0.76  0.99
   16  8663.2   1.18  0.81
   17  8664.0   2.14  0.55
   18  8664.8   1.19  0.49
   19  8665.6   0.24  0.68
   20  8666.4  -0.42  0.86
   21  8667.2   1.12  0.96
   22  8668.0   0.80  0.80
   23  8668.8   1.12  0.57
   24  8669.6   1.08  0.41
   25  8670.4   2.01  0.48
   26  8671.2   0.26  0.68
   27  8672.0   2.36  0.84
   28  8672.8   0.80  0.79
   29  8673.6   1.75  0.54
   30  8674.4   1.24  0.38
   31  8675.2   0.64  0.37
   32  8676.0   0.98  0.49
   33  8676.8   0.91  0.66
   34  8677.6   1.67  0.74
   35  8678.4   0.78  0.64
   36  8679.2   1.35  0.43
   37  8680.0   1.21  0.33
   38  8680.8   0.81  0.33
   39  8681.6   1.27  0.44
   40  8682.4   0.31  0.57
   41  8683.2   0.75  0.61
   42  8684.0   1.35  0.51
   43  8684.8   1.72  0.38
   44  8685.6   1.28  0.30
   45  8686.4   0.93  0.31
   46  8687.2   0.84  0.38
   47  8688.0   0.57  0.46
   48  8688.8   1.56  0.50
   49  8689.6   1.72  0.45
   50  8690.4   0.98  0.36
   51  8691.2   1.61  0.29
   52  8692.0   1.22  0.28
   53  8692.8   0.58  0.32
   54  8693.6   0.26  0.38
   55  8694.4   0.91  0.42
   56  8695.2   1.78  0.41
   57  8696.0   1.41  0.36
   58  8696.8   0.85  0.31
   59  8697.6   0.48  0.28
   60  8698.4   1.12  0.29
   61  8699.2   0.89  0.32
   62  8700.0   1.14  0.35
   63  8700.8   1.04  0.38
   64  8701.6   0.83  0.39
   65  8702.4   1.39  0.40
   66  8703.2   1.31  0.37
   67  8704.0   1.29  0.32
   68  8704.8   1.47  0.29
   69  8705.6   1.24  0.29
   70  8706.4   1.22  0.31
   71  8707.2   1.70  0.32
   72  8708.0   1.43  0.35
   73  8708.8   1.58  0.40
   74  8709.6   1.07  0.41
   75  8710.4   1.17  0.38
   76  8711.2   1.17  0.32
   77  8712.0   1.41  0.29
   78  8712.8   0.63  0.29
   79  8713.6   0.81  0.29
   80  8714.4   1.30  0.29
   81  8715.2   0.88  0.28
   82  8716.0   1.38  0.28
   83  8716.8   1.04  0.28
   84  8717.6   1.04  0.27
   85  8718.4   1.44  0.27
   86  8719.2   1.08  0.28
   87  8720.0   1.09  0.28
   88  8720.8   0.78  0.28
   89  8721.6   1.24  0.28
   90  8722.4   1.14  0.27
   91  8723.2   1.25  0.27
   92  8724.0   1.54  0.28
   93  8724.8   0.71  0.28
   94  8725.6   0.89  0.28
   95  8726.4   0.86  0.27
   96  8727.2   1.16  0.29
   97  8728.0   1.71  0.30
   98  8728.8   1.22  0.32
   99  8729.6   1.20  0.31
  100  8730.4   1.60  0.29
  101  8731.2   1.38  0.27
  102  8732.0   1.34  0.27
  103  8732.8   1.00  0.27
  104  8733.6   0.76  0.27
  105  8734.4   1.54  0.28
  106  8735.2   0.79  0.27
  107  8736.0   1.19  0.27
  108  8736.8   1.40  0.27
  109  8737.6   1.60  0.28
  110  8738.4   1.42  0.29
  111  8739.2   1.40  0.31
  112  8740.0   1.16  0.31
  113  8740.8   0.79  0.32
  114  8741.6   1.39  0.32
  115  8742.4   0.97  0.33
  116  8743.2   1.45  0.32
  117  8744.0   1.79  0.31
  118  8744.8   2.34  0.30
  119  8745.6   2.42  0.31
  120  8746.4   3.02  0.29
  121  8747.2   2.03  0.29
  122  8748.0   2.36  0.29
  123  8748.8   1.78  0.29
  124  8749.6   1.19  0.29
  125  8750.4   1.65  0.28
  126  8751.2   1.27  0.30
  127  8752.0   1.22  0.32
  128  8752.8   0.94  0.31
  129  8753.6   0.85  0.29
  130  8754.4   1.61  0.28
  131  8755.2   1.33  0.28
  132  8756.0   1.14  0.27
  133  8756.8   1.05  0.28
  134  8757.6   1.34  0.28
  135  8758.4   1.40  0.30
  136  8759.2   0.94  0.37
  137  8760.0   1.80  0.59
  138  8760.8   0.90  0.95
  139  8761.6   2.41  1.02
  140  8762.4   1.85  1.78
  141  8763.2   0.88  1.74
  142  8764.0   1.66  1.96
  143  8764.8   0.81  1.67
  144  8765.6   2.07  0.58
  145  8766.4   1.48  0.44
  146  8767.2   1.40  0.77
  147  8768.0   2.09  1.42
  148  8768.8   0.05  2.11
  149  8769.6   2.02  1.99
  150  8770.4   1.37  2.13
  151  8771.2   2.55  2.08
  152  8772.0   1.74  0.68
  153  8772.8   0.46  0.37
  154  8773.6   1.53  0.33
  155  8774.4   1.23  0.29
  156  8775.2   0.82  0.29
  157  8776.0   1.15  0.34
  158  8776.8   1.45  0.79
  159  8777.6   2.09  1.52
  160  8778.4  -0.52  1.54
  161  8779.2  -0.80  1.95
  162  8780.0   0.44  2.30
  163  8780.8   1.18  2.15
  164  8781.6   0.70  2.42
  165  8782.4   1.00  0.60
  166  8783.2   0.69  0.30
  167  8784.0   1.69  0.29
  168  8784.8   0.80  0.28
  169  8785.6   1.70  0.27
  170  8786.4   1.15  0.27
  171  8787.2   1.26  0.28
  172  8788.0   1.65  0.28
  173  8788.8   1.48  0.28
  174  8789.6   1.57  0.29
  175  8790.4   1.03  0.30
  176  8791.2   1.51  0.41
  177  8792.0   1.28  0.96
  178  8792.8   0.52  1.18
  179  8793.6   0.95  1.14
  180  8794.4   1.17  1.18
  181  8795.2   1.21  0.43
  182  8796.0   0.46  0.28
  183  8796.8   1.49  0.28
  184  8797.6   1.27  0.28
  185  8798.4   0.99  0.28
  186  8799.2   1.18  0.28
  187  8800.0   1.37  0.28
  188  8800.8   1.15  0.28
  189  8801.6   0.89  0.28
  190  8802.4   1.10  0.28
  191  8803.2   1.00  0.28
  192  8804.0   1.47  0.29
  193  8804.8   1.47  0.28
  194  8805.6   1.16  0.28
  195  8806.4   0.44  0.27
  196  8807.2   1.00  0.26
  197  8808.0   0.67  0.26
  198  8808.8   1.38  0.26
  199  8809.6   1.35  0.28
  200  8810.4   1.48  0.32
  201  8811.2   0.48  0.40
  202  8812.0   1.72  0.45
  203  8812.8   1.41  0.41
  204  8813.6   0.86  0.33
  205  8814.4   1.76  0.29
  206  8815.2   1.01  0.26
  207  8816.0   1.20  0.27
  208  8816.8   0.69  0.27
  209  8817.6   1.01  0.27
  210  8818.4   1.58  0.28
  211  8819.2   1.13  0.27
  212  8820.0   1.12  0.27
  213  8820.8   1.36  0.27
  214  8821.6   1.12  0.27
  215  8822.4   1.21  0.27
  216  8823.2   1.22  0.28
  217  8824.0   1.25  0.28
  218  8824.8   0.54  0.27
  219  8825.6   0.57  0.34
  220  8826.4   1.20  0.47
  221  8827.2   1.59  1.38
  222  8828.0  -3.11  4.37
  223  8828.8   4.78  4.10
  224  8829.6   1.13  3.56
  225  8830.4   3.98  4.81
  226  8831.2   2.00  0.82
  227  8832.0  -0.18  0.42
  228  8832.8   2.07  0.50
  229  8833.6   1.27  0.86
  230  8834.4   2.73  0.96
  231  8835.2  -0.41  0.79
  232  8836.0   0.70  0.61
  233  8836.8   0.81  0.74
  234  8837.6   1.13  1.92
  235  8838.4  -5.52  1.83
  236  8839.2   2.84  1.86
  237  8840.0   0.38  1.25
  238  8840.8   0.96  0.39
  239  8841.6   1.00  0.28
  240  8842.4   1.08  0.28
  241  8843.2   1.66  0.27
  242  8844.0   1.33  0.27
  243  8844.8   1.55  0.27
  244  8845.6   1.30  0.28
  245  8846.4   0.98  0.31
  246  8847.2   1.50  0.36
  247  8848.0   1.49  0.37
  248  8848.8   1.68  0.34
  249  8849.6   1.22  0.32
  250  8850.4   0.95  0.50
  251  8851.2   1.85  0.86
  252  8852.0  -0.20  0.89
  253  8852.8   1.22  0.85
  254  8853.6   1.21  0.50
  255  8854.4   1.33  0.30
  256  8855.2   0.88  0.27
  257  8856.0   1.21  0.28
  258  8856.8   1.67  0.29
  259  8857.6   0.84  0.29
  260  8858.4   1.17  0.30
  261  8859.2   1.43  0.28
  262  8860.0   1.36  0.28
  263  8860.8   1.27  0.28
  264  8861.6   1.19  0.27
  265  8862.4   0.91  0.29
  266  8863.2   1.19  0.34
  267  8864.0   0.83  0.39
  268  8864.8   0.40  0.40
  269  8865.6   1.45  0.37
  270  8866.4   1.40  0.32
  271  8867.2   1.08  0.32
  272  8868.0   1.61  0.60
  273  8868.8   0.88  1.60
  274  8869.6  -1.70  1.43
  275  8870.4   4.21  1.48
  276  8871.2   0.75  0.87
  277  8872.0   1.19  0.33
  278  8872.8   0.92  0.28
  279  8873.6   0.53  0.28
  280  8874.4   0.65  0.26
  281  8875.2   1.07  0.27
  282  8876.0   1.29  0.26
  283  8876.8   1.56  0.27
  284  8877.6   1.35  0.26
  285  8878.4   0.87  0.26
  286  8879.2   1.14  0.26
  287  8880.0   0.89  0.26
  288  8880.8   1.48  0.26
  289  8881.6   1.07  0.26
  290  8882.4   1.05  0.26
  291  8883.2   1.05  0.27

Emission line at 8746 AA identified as [S II] 6716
